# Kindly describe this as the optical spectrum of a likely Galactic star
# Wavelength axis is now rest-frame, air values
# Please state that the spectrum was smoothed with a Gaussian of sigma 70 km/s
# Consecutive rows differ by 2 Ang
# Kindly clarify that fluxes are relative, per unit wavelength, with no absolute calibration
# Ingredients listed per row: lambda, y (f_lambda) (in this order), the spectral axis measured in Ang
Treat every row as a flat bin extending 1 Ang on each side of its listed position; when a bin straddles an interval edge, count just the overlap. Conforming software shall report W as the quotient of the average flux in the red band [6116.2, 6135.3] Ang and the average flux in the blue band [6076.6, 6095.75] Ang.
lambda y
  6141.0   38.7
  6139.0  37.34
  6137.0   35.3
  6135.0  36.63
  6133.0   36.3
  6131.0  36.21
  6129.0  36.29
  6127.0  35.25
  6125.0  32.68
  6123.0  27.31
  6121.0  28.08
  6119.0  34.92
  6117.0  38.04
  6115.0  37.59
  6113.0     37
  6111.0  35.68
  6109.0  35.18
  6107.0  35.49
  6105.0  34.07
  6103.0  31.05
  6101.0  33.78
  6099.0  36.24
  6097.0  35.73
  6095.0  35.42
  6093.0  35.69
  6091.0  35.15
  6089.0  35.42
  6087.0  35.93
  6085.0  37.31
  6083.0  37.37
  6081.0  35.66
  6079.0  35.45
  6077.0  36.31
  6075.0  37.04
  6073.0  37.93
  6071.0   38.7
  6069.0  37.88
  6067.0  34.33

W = 0.95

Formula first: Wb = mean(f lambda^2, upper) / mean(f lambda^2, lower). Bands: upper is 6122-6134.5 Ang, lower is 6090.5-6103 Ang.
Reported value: 1.0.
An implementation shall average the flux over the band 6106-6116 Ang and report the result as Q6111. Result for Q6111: 36.2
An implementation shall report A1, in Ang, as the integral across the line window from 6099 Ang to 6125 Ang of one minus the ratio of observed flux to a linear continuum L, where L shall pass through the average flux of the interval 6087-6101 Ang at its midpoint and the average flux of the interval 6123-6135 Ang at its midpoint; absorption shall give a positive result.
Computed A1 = 0.8 Ang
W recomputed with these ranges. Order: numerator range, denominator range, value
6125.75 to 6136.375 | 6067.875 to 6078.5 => 0.96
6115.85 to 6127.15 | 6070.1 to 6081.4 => 0.88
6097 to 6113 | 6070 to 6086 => 0.94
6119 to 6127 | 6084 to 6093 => 0.86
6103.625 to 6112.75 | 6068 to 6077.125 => 0.93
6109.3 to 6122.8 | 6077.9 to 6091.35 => 0.96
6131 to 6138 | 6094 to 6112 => 1.04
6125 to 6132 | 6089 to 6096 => 1.00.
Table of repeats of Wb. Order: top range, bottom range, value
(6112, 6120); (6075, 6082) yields 1.04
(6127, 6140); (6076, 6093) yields 1.02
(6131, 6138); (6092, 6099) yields 1.02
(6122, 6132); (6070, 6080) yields 0.92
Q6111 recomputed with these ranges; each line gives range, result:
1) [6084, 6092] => 36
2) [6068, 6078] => 37.6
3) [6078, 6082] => 35.6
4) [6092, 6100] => 35.8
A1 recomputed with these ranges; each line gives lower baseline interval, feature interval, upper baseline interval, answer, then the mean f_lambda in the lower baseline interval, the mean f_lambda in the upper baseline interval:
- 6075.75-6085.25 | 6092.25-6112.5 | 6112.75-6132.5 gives 0.2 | 36.4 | 34.3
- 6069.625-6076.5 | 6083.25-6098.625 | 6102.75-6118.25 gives 0.4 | 37.8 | 35.7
